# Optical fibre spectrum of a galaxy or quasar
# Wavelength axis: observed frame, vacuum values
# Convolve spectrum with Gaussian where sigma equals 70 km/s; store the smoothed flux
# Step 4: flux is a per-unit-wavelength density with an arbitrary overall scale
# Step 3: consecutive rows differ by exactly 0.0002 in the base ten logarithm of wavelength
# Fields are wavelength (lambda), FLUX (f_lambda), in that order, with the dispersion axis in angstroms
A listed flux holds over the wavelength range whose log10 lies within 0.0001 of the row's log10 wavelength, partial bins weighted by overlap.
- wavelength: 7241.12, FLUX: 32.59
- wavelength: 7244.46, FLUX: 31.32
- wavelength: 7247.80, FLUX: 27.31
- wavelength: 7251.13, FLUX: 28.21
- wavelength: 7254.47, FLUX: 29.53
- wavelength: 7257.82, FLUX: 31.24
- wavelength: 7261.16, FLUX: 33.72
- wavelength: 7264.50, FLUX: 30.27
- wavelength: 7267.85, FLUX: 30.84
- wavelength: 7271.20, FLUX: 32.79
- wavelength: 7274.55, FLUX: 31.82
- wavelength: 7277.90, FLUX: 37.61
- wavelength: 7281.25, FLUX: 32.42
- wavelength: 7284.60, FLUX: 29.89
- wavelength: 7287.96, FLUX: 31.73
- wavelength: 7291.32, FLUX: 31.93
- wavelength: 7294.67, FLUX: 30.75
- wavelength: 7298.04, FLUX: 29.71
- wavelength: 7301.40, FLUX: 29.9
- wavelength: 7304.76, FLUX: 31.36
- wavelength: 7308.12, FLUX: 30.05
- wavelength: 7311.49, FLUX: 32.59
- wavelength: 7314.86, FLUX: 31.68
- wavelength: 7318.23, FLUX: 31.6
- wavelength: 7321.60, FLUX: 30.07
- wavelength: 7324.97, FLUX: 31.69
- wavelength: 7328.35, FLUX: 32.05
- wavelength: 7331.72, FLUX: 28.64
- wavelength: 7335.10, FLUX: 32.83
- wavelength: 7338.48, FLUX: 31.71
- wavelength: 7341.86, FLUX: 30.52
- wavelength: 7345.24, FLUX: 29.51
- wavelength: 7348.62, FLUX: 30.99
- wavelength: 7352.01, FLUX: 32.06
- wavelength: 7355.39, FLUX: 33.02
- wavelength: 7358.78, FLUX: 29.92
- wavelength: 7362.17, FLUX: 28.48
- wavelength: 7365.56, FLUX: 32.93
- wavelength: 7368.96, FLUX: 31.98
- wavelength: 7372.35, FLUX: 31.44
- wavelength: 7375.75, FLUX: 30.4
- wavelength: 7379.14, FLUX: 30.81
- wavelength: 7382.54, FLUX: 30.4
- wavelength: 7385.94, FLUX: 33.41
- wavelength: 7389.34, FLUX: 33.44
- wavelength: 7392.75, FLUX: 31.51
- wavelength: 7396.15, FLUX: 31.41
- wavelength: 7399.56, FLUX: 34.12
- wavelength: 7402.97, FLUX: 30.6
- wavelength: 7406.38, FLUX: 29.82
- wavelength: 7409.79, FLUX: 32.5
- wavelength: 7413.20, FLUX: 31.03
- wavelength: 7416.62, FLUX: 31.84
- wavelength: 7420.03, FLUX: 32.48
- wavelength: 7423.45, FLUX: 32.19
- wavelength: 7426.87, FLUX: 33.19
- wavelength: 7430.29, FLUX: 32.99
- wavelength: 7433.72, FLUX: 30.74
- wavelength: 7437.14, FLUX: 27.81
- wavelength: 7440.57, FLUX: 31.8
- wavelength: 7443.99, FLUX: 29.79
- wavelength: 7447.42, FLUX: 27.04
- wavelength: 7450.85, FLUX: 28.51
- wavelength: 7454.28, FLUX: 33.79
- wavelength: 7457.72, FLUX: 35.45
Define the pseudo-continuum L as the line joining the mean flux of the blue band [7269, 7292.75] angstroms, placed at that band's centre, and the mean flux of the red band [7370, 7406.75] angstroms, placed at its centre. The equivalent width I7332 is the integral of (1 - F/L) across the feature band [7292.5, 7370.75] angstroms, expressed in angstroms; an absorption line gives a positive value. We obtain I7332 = 2.6 angstroms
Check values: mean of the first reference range 32.6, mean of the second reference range 31.7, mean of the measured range 31.1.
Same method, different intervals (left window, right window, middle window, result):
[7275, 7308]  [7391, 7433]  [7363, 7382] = 0.3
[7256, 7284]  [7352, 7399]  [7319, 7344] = 0.7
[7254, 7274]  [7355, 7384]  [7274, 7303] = -0.3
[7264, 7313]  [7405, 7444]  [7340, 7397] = 0.3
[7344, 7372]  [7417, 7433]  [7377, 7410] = 0.1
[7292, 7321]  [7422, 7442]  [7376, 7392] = -0.3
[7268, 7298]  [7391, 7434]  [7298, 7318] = 0.7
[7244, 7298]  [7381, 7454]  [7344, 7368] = 0.2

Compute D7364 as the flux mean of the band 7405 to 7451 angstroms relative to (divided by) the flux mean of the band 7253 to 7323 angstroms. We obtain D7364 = 0.98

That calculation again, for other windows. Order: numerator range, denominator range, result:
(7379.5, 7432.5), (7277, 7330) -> 1.02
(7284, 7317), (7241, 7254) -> 1.05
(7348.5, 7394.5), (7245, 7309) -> 1.01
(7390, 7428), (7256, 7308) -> 1.01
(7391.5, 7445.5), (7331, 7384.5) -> 1.01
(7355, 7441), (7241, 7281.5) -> 1.00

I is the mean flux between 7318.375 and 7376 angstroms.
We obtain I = 31.1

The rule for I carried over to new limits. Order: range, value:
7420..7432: 32.7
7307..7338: 31.3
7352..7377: 31.2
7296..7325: 30.9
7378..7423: 31.8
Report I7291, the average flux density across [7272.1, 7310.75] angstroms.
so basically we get 31.6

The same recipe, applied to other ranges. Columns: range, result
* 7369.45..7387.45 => 31.3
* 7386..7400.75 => 32.7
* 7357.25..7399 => 31.4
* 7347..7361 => 31.4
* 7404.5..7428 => 31.8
